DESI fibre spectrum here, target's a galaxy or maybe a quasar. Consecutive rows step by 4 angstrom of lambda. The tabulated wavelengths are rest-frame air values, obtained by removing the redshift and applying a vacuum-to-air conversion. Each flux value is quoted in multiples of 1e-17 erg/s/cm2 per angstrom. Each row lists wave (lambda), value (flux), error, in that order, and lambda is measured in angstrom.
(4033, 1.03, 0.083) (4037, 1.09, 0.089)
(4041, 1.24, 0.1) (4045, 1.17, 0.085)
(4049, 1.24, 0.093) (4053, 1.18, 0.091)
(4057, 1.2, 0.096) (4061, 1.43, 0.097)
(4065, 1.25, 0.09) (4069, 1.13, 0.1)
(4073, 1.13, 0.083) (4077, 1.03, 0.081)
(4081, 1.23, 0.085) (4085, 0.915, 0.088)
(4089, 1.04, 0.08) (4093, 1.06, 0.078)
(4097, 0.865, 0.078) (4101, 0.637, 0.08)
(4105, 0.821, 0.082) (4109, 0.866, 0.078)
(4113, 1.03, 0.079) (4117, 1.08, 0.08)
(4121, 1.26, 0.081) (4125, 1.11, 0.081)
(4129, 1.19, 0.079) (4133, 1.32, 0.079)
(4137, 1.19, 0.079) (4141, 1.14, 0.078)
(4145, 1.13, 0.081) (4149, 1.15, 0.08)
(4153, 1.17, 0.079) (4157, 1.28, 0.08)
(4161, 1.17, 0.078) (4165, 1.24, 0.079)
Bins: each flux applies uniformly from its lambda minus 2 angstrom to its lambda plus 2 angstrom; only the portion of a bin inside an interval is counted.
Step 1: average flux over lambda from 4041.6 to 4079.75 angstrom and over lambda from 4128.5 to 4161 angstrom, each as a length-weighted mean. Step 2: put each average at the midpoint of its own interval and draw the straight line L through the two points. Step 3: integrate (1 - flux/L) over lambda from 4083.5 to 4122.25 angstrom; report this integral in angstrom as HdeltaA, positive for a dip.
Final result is 7.91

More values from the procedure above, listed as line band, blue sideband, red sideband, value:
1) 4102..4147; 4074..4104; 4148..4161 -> 0.15 angstrom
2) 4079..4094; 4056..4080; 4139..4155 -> 1.56 angstrom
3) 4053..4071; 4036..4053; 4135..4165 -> -0.85 angstrom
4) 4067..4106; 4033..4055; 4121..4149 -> 6.17 angstrom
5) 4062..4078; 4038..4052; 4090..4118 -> -1.18 angstrom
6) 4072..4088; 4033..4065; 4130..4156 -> 1.77 angstrom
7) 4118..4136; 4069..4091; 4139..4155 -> -1.35 angstrom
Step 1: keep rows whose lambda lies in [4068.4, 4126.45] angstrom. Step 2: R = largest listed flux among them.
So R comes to 1.26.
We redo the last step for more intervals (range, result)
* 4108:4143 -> 1.32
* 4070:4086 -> 1.23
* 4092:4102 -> 1.06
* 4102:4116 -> 1.03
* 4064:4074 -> 1.25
